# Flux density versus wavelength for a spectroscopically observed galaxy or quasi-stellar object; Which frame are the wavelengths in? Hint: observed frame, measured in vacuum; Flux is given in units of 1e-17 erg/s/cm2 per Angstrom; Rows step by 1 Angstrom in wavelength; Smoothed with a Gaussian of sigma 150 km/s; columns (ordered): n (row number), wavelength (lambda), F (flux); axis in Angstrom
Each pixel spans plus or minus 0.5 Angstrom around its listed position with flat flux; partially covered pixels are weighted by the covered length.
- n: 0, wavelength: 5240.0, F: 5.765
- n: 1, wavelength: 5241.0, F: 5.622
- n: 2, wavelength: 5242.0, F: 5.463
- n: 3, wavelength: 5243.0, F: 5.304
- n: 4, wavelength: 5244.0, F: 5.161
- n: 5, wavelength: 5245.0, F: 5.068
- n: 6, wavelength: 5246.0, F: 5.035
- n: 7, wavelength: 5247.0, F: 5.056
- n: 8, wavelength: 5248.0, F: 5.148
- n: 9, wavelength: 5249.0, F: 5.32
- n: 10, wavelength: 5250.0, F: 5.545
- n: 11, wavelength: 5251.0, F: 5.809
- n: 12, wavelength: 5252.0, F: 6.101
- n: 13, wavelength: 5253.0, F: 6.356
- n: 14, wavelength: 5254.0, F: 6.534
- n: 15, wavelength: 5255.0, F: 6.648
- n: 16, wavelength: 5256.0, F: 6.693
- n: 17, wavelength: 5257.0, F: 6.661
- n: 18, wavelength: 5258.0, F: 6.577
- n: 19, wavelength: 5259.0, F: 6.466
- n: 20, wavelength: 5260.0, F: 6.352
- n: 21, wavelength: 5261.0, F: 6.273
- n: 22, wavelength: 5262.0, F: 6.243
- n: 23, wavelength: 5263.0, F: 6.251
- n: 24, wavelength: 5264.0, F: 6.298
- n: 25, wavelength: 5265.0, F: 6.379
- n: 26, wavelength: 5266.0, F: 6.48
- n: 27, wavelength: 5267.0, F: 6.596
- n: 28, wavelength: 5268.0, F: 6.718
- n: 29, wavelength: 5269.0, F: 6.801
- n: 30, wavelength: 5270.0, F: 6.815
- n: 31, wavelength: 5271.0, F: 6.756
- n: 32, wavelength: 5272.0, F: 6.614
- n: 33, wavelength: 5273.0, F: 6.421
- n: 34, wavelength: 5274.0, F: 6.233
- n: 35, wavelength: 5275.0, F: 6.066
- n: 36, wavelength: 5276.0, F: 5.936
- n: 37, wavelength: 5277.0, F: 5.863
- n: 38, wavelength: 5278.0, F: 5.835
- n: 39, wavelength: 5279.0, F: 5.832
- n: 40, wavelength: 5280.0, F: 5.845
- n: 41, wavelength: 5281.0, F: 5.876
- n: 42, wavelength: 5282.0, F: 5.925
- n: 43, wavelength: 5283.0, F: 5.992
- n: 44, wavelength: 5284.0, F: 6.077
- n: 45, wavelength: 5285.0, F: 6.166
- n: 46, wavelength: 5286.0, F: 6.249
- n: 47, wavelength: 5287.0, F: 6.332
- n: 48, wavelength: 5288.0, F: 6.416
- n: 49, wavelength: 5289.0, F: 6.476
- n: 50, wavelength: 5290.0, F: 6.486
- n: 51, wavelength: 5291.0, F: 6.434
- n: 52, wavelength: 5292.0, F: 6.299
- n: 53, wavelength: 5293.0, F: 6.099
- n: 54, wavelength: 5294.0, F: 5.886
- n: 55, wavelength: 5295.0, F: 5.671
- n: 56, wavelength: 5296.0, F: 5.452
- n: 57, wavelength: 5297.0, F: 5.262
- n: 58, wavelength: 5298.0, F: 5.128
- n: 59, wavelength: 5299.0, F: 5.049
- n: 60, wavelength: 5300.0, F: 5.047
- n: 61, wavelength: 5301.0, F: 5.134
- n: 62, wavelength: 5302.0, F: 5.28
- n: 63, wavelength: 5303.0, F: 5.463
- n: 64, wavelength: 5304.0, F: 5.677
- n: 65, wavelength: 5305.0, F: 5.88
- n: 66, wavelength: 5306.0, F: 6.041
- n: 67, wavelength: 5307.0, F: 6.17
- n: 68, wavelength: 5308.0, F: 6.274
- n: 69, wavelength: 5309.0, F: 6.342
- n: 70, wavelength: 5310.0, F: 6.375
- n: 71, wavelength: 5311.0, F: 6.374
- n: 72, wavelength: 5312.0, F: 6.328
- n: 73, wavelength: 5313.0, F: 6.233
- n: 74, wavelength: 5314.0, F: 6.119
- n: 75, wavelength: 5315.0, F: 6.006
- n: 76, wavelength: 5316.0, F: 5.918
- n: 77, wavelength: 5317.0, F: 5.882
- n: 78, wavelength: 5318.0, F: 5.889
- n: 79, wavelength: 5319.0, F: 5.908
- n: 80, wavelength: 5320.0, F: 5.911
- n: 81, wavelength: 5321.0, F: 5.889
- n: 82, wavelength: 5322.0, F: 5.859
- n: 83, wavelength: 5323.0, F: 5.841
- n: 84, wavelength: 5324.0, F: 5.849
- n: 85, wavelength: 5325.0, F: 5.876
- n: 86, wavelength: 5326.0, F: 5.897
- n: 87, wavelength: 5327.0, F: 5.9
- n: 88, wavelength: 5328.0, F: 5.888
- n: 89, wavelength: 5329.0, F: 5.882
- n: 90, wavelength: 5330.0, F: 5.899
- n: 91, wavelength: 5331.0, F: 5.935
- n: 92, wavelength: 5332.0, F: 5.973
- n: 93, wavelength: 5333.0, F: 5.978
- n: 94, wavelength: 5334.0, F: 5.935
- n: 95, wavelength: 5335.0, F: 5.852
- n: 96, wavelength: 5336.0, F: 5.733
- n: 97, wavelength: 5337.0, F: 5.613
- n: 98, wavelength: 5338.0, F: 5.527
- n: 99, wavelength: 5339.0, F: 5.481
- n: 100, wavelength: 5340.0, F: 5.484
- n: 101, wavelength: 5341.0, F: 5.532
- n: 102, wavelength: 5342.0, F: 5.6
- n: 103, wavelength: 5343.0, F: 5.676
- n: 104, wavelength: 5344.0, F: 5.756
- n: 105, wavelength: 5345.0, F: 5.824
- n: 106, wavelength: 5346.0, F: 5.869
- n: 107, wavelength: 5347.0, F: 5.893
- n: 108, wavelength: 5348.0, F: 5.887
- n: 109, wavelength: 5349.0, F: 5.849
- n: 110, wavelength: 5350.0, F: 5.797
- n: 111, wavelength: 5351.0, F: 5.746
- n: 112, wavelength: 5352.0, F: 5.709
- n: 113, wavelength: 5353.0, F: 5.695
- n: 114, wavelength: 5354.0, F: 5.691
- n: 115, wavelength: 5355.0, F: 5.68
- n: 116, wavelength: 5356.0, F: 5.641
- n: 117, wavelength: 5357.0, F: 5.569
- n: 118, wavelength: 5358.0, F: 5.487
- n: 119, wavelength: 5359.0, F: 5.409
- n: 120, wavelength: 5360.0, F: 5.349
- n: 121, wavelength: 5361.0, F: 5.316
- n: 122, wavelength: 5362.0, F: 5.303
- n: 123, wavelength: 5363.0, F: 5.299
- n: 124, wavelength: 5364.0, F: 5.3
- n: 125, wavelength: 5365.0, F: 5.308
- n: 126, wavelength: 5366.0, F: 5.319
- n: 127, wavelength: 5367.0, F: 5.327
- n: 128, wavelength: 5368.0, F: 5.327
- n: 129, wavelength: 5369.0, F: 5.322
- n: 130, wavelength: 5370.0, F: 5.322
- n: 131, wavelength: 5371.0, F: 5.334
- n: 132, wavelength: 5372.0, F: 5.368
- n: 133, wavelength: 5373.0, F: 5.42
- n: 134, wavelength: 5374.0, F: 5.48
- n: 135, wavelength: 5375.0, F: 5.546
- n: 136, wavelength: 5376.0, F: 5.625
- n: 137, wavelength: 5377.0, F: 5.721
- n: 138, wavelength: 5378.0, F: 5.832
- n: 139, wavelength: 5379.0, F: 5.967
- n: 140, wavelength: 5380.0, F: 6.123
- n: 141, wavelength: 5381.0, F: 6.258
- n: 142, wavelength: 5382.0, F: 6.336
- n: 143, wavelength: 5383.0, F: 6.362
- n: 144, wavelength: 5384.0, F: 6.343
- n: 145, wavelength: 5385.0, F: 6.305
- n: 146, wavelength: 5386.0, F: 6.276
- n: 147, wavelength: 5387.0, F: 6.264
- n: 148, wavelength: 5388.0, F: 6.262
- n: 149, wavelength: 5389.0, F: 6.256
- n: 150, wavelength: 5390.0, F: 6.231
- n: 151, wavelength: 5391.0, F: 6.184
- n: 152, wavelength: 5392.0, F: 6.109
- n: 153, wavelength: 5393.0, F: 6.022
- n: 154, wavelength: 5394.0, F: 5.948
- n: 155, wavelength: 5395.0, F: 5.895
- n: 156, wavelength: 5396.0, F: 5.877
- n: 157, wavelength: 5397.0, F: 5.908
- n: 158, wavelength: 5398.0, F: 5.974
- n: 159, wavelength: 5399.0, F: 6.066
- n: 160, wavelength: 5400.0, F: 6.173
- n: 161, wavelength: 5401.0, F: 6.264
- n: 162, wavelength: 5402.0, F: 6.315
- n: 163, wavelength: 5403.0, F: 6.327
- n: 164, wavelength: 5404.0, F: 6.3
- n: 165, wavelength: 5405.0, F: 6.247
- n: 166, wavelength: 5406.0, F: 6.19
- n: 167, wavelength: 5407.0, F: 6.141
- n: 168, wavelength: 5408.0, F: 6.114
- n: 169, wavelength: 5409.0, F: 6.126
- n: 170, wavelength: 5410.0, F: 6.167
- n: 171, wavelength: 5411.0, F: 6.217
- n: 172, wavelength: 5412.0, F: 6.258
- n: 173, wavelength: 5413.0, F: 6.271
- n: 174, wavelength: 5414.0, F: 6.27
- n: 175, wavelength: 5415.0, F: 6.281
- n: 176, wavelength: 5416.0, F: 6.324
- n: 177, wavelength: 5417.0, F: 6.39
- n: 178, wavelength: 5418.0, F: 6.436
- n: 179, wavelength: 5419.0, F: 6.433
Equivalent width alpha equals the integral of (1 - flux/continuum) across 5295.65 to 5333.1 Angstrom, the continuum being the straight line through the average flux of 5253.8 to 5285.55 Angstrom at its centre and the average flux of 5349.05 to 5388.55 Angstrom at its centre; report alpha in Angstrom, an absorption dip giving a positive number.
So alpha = 1.2 Angstrom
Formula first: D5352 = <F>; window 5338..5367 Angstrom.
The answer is 5.58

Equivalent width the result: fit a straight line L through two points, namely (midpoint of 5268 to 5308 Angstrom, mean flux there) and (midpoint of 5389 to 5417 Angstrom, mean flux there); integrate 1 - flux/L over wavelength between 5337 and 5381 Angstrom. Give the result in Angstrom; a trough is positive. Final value 3.7 Angstrom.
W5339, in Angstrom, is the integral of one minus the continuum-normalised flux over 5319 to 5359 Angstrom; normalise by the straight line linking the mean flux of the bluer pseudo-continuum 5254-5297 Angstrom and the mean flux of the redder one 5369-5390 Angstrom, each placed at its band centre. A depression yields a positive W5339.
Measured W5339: 1.86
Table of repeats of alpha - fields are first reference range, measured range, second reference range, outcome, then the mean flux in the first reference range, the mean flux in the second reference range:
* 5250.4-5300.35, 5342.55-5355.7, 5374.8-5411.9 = 0.8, 6.18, 6.12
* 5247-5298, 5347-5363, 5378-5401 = 1.4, 6.17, 6.14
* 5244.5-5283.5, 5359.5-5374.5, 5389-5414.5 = 2.0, 6.14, 6.15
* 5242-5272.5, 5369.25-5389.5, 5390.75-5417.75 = 0.8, 6.12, 6.16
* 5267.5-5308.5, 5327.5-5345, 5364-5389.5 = 0.4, 6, 5.79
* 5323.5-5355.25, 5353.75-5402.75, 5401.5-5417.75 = 2.0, 5.78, 6.25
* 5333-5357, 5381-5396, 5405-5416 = -0.4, 5.72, 6.21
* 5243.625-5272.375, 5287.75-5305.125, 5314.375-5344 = 0.8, 6.17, 5.81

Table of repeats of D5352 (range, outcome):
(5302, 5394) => 5.82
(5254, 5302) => 6.15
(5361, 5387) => 5.69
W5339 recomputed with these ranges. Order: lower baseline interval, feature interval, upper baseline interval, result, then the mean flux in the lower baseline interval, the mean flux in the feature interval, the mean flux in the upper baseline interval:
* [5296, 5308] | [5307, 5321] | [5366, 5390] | -1.4 Angstrom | 5.5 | 6.11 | 5.84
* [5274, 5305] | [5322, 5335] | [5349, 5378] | -0.6 Angstrom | 5.85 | 5.9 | 5.49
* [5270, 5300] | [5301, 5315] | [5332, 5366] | -0.3 Angstrom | 6.02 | 6.01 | 5.63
